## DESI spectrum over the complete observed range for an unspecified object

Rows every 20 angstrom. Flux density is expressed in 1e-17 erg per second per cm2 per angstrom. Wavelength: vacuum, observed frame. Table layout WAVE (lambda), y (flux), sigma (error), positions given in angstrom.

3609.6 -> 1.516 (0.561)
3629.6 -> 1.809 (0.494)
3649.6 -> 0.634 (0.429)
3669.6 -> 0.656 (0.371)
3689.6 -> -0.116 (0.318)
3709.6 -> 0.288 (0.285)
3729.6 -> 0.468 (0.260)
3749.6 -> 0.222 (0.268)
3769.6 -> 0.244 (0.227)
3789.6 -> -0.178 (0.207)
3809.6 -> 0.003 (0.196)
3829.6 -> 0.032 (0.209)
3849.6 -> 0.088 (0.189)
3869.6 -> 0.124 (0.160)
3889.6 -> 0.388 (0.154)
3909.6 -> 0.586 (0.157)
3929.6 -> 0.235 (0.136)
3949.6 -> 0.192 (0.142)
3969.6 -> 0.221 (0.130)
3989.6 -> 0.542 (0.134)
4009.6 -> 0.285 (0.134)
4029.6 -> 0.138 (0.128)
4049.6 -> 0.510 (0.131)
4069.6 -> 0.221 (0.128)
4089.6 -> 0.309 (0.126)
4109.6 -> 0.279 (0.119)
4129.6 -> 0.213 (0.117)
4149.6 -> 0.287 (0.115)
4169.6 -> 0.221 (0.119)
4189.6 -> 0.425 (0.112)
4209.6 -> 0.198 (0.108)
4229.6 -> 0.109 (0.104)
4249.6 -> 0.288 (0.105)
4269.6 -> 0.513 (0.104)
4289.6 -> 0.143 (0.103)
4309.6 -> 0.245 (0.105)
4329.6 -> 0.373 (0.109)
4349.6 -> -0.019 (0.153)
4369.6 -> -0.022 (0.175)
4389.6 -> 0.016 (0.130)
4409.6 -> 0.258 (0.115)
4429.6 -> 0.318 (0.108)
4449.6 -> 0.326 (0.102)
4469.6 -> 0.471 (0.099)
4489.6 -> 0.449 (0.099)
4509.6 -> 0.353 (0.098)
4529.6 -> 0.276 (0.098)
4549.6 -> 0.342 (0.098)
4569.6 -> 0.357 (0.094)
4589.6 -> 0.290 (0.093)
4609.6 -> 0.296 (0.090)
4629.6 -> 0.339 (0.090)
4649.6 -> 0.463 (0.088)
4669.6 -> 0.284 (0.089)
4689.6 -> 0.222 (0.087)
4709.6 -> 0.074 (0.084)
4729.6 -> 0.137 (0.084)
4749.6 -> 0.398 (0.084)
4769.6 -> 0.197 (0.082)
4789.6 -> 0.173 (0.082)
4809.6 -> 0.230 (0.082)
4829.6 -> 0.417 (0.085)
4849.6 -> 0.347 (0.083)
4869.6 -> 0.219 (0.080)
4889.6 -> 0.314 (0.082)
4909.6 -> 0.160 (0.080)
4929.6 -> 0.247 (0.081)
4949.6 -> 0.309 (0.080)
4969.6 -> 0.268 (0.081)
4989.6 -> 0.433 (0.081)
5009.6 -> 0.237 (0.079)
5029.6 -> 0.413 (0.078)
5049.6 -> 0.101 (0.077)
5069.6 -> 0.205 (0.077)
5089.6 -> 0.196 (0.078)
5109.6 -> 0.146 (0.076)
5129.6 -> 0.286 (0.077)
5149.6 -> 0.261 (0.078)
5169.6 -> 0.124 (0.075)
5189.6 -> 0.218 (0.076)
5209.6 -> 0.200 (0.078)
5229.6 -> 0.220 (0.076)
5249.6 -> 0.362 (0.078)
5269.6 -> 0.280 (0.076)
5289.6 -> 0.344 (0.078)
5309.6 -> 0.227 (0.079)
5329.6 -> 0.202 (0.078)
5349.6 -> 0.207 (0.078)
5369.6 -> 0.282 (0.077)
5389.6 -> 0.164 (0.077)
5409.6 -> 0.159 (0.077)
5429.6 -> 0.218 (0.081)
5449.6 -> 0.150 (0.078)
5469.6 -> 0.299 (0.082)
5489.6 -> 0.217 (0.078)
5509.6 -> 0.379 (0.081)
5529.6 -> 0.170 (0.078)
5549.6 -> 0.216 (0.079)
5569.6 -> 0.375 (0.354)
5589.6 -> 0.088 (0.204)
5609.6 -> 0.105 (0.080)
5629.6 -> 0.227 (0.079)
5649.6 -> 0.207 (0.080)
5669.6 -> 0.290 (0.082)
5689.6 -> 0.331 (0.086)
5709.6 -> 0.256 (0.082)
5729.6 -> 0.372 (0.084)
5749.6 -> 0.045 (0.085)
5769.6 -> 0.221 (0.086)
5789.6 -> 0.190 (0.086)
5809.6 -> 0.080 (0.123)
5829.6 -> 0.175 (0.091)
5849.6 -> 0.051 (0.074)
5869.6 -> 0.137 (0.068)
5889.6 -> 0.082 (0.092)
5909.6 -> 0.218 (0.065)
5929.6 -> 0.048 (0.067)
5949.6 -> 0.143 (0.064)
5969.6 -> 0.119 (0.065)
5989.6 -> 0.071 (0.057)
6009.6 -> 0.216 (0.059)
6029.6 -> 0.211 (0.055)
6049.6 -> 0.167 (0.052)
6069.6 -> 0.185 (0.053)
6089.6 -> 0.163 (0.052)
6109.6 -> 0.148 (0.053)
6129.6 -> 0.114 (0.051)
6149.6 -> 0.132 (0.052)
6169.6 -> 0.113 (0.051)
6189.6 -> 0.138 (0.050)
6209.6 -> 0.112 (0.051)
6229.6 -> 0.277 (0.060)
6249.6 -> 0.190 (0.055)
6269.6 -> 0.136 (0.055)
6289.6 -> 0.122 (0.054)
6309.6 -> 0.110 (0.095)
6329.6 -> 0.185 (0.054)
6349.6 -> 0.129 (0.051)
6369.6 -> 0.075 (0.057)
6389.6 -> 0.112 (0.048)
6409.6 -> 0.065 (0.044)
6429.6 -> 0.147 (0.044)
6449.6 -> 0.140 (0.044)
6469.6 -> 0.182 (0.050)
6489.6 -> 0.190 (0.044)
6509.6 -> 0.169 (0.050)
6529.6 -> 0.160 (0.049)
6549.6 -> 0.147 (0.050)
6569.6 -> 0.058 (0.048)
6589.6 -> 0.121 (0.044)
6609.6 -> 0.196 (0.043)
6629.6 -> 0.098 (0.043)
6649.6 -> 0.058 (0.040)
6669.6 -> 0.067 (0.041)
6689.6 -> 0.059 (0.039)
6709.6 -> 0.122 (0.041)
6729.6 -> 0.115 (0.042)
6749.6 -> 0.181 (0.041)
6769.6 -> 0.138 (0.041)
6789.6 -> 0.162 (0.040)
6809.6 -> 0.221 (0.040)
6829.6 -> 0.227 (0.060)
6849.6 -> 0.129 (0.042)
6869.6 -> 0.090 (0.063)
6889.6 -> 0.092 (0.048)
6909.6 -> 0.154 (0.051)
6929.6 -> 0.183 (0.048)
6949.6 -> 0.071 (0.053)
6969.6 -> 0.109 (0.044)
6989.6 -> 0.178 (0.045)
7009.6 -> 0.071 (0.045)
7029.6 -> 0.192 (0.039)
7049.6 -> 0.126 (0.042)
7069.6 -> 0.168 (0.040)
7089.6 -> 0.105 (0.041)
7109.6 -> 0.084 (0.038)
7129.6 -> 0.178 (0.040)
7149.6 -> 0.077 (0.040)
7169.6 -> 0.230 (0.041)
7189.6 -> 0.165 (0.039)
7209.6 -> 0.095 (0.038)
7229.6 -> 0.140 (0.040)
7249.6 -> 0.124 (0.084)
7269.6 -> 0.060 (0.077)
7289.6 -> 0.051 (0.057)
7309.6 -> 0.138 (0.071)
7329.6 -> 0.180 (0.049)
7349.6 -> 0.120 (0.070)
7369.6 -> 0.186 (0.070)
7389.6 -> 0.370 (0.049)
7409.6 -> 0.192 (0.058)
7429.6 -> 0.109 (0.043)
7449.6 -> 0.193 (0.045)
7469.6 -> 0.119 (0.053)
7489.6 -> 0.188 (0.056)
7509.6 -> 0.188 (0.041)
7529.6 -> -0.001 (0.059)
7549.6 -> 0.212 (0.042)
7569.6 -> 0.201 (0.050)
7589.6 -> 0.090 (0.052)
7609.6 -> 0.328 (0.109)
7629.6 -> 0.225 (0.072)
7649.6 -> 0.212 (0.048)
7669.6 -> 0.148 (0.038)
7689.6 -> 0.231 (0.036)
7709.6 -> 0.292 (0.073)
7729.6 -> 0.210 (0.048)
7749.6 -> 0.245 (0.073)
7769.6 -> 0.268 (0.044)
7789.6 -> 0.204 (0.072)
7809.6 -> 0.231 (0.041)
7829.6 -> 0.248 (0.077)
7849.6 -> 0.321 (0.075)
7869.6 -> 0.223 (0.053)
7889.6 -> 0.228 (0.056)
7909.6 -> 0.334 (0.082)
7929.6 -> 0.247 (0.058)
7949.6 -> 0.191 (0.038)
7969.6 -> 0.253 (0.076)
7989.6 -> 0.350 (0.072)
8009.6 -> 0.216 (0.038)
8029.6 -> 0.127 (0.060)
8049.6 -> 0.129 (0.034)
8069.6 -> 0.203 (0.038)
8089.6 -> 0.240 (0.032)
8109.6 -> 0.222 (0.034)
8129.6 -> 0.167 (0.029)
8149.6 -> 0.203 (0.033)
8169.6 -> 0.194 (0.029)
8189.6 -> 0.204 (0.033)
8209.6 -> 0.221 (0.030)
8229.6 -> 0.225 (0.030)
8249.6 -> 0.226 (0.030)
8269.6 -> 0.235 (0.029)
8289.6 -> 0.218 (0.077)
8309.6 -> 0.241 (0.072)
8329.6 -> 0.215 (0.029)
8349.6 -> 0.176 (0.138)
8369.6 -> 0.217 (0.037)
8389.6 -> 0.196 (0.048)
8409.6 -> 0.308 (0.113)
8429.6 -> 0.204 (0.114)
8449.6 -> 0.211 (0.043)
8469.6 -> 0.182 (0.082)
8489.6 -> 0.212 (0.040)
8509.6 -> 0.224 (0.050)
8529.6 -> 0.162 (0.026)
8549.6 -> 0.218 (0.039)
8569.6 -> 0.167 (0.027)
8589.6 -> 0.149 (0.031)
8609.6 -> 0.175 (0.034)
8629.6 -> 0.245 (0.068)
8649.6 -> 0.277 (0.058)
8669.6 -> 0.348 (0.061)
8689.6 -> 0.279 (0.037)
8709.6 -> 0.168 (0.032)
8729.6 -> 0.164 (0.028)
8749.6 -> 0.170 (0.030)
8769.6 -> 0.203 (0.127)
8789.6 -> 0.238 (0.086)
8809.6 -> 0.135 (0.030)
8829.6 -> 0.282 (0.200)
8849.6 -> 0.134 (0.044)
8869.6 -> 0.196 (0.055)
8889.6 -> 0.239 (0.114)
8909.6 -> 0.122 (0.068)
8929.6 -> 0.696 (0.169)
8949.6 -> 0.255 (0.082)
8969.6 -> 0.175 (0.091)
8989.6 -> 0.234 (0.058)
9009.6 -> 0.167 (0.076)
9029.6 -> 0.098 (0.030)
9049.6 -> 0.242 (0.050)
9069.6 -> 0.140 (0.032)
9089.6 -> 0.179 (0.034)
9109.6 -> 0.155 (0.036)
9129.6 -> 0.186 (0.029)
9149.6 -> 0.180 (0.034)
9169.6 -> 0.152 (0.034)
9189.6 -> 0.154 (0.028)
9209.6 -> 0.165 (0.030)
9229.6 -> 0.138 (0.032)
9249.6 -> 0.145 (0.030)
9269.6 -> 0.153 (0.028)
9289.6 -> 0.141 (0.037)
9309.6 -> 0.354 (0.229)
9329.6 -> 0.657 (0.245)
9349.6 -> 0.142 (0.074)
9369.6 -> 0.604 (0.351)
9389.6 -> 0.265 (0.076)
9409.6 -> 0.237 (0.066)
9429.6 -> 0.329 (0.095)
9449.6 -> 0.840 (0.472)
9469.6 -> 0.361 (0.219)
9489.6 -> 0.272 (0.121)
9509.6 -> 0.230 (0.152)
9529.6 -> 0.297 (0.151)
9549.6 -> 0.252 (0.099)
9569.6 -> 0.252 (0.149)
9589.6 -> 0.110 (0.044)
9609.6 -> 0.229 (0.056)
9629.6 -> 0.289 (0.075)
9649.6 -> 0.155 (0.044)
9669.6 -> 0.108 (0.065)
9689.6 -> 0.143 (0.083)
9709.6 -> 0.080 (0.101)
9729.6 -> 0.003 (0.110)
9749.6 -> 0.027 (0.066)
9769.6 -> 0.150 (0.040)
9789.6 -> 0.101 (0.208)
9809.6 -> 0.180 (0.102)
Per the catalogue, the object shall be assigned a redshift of 0.980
